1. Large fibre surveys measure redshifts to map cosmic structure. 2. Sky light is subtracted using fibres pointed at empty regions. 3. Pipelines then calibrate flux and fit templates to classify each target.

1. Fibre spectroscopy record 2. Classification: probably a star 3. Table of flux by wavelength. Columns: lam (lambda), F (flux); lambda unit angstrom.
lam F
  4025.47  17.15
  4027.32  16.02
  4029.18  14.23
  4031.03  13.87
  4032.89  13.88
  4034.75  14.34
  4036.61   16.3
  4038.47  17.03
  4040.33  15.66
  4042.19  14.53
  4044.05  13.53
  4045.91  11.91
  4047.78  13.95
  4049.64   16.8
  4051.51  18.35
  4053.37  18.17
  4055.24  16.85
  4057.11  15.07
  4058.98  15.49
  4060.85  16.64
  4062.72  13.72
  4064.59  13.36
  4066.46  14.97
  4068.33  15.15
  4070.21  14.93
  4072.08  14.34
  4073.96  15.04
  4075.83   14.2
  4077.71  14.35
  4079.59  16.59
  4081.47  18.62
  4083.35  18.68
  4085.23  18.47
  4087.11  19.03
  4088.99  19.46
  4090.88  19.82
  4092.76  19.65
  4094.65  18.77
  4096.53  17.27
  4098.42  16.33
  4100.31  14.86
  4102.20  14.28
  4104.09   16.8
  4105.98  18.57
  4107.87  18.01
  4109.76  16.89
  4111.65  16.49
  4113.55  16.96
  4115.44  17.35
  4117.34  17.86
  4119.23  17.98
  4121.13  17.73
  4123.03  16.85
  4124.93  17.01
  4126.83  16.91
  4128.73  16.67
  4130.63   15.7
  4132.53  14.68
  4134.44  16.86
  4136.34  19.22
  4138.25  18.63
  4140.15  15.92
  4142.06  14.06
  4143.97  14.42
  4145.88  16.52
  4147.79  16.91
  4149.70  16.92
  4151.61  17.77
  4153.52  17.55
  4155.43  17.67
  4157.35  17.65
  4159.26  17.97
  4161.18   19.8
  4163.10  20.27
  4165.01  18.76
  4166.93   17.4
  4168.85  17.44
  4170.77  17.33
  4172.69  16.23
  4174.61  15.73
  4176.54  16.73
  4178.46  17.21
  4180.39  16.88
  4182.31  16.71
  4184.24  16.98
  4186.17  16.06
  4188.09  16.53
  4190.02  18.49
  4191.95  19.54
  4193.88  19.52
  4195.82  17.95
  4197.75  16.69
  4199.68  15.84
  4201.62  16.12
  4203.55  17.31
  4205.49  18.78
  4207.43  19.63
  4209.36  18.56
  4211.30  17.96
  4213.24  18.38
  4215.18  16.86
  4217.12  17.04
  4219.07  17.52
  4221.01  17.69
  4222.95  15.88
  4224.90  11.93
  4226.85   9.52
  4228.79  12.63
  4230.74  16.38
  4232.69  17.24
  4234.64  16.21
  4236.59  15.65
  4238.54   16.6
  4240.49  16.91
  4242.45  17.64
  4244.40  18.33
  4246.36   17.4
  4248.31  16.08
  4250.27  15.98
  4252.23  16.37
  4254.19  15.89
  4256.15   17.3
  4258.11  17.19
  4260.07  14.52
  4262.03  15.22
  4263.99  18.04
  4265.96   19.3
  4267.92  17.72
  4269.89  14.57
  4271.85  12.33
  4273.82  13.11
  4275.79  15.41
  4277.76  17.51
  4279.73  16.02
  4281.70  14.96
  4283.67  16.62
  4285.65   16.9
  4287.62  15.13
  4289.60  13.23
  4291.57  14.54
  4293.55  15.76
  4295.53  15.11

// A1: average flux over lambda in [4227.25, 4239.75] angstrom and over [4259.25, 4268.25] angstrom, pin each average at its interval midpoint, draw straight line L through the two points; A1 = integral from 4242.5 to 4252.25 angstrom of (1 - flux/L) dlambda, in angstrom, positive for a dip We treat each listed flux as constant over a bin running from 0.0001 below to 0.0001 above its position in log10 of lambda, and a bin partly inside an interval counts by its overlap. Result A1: -0.5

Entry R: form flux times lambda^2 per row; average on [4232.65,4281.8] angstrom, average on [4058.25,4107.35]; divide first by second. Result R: 1.1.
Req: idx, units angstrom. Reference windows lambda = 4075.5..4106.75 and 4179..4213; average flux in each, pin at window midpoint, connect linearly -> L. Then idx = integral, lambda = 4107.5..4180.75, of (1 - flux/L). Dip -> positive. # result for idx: 1.6 angstrom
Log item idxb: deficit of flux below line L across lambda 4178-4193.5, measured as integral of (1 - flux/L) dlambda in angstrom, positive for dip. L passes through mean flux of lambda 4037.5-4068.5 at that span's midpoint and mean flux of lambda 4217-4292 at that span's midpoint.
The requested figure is -1.7 angstrom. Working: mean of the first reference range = 15.4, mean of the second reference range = 15.9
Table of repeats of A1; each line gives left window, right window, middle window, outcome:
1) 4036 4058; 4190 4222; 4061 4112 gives -1.3 angstrom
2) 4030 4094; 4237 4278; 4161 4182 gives -1.7 angstrom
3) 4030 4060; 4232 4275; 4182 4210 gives -2.8 angstrom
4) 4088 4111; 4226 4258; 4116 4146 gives 0.9 angstrom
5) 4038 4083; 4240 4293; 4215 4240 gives 0.8 angstrom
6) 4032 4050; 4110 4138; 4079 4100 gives -3.0 angstrom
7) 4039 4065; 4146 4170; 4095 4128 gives -0.3 angstrom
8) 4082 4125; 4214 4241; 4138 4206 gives -3.2 angstrom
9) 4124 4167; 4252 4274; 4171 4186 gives 0.2 angstrom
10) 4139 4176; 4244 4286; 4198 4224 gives -1.2 angstrom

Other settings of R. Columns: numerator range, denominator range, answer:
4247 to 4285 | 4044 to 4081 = 1.16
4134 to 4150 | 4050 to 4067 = 1.09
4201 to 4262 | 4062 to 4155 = 1.04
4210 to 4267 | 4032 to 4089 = 1.13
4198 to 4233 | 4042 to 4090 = 1.11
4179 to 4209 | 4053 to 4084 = 1.20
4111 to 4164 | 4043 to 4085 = 1.14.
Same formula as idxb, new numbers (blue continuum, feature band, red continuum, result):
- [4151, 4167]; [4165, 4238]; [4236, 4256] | 3.3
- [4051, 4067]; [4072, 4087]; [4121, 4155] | -0.5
